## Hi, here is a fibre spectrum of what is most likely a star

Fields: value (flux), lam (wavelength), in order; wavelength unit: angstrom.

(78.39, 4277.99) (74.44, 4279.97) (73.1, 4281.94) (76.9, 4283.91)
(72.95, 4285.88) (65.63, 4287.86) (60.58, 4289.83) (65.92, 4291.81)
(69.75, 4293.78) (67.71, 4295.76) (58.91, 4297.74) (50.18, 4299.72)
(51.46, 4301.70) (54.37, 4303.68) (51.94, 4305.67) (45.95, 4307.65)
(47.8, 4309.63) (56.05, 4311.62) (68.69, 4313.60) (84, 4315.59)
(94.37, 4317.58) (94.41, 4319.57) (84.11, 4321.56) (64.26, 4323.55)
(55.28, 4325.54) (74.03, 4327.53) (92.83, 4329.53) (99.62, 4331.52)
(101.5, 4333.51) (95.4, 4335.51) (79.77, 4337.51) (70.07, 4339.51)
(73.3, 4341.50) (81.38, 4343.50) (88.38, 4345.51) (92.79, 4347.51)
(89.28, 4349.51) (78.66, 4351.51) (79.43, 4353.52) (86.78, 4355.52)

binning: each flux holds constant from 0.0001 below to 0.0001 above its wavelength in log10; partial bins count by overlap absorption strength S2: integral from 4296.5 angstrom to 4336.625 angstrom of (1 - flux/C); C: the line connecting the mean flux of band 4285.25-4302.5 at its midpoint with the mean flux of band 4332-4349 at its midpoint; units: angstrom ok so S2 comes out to 1.8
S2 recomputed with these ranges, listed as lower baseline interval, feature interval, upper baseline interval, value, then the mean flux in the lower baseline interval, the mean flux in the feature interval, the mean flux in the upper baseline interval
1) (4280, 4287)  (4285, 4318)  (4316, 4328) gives 6.04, 74.2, 62.1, 78.2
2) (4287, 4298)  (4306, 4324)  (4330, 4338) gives 2.48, 65.2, 70.6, 94.9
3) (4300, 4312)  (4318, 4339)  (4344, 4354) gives -4.59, 50.9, 84.1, 85.8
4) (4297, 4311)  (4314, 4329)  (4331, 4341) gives -1.69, 51.5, 78.6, 88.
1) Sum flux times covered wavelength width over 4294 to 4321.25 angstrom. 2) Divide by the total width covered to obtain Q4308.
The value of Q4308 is 64.2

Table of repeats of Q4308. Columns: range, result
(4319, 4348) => 82.8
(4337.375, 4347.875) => 80.3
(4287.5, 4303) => 61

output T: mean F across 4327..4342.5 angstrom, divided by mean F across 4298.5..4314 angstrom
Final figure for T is 1.63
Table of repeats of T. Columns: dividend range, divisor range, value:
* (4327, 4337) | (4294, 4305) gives 1.62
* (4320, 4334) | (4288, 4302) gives 1.33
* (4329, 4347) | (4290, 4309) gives 1.52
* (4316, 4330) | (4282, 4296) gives 1.16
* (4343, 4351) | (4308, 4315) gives 1.51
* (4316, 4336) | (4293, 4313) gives 1.54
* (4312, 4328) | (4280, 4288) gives 1.05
